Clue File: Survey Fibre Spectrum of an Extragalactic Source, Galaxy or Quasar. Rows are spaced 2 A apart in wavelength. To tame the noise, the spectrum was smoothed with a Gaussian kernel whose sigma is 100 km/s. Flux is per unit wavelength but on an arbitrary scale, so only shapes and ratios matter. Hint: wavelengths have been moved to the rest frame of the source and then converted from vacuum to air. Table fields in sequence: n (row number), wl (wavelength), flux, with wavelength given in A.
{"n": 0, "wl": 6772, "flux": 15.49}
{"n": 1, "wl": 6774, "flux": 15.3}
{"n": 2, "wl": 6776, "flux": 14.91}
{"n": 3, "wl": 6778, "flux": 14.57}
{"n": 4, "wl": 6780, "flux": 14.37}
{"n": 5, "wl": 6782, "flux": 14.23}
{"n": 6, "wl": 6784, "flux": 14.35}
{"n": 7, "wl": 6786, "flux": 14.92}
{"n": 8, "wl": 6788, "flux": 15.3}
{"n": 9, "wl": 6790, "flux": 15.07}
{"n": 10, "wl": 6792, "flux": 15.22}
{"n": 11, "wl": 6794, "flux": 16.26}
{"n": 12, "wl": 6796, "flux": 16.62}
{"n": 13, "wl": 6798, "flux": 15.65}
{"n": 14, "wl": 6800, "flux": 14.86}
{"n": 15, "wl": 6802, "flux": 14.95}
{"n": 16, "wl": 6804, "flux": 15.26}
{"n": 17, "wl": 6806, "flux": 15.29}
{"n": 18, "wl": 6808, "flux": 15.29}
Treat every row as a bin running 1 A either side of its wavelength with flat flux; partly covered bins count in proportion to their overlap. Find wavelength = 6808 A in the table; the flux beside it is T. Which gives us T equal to 15.29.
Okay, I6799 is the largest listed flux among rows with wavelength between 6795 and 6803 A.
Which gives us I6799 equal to 16.62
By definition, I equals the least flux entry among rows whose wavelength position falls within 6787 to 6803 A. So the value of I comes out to 14.86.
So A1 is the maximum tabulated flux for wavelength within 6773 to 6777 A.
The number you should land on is 15.3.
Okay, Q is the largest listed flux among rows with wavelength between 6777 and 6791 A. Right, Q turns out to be 15.3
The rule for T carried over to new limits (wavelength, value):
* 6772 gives 15.49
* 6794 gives 16.26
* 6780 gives 14.37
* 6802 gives 14.95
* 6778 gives 14.57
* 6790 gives 15.07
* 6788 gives 15.3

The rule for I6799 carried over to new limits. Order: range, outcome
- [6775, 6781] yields 14.91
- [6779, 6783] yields 14.37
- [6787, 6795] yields 16.26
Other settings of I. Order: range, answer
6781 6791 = 14.23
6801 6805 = 14.95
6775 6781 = 14.37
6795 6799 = 15.65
